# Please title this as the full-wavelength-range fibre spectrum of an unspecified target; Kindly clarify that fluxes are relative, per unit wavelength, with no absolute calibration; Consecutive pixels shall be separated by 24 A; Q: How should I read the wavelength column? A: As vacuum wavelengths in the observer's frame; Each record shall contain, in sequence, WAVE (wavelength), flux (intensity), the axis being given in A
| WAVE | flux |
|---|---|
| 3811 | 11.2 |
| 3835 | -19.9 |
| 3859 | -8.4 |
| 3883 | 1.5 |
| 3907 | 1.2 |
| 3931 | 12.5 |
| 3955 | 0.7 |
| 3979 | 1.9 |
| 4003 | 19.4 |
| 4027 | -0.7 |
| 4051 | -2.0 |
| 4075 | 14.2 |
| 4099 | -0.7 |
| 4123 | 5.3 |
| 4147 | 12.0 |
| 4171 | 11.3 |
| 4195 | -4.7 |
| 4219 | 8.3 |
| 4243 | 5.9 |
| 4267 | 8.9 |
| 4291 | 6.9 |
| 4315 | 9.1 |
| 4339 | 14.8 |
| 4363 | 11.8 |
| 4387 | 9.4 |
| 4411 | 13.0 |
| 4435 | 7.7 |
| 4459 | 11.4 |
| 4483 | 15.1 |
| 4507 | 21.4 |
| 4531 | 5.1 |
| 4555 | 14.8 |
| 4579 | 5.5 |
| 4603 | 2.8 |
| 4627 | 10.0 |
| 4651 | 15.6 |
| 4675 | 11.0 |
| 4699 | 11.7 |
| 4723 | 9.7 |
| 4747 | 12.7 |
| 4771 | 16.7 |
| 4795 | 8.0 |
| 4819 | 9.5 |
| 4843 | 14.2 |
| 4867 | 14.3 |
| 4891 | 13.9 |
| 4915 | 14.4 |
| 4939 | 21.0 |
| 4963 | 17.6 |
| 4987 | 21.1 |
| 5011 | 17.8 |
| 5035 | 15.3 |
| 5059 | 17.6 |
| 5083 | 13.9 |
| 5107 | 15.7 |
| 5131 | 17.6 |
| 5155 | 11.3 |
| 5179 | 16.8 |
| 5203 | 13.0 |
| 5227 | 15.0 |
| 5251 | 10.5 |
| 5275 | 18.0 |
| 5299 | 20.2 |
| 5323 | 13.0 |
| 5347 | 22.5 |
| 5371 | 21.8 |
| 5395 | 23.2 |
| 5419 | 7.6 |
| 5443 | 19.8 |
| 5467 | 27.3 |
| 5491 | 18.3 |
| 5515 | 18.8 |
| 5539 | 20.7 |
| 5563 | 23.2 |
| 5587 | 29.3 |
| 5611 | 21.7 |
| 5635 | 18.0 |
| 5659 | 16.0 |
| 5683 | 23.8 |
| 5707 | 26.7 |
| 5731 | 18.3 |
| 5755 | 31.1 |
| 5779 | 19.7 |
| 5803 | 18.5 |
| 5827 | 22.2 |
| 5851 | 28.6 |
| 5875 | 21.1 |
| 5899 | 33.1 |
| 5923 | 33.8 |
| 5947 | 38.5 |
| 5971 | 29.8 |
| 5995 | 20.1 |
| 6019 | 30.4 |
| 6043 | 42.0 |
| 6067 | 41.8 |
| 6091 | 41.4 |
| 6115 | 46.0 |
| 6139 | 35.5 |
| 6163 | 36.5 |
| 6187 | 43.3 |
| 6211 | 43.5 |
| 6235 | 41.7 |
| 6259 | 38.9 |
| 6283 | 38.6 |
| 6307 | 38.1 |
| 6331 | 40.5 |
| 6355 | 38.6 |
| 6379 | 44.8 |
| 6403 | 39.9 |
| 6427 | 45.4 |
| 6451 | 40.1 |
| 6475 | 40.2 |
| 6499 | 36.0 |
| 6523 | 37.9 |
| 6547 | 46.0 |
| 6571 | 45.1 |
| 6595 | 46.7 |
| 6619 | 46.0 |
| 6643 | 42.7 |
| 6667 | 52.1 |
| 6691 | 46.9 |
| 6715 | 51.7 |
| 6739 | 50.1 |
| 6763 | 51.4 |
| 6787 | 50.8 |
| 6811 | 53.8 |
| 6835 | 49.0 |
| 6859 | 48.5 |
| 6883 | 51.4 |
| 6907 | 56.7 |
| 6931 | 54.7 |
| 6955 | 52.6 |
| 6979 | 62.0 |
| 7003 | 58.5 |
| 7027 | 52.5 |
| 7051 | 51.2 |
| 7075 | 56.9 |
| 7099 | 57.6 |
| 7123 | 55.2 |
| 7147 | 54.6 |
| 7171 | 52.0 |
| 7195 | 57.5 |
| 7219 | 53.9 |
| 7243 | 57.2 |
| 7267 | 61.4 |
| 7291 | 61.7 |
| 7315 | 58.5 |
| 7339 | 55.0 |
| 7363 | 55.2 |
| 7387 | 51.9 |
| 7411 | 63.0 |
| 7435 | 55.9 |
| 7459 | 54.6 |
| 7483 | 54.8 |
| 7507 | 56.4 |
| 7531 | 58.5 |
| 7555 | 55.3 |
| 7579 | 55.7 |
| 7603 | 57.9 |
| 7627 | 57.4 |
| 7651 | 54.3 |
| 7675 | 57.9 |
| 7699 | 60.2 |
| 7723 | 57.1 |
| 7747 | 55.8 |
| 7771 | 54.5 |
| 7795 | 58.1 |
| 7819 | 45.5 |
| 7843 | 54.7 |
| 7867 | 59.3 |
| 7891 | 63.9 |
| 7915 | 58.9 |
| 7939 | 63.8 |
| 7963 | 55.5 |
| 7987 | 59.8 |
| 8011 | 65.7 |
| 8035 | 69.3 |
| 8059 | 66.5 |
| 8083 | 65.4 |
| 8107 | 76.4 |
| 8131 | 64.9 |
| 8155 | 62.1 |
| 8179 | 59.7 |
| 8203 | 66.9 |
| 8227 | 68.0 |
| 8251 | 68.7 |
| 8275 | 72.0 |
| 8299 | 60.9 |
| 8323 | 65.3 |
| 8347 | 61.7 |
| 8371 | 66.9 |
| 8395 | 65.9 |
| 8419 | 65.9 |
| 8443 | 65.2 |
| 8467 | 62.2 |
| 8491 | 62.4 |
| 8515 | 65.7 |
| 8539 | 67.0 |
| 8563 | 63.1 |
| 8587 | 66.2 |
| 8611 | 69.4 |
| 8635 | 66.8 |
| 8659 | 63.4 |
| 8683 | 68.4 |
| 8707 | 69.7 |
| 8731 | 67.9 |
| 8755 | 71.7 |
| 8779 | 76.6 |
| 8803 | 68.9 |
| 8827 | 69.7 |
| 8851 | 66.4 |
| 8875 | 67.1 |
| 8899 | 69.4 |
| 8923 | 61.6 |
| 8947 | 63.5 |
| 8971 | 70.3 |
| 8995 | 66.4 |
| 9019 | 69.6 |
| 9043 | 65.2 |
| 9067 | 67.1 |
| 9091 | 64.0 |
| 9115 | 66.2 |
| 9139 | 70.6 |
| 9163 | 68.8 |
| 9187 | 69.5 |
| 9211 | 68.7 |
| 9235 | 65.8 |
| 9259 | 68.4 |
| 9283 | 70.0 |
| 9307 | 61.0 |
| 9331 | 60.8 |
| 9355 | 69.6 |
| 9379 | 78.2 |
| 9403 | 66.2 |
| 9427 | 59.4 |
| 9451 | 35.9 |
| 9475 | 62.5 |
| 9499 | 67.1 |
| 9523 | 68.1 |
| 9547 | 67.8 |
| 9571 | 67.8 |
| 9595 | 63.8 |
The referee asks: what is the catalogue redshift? 0.512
